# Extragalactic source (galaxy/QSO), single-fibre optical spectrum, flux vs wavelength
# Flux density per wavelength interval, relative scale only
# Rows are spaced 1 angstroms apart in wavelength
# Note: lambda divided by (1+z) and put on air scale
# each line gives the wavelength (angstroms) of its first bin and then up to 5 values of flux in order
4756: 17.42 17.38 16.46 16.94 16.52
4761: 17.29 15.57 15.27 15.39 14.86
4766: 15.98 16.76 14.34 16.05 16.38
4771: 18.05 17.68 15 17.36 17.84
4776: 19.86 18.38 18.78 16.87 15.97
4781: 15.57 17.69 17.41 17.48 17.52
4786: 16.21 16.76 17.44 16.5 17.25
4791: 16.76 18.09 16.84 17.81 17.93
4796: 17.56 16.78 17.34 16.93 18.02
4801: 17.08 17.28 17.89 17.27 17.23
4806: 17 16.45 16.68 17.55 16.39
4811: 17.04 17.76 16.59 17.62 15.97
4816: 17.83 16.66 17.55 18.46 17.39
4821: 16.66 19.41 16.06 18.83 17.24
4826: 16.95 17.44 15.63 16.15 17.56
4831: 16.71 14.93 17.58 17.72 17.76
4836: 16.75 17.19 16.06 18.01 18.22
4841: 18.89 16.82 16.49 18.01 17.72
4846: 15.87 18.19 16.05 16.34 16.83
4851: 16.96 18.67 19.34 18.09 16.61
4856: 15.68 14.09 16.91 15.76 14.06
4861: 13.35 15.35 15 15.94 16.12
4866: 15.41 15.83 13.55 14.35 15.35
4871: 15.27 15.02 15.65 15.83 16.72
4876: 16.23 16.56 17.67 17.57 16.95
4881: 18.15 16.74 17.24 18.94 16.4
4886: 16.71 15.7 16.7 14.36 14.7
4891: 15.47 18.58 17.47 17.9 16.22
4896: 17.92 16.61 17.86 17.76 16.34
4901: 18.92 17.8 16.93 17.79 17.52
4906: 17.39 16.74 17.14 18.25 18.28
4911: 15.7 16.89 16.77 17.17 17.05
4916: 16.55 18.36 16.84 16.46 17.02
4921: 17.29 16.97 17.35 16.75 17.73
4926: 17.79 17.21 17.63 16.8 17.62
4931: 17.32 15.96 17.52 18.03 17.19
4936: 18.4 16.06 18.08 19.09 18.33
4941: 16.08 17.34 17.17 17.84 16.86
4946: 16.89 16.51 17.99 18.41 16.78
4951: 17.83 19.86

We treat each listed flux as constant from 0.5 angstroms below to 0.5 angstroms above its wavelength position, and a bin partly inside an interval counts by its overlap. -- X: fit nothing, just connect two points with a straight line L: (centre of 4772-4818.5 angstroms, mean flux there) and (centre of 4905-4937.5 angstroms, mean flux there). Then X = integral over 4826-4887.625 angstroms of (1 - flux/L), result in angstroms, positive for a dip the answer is 2.40 angstroms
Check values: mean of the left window 17.2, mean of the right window 17.2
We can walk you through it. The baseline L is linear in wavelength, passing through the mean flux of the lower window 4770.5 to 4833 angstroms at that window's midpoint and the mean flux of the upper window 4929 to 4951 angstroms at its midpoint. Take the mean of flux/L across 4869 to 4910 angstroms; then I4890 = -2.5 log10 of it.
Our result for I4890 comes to 0.03 mag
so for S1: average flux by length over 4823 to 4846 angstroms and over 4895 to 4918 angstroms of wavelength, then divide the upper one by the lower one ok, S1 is 1.0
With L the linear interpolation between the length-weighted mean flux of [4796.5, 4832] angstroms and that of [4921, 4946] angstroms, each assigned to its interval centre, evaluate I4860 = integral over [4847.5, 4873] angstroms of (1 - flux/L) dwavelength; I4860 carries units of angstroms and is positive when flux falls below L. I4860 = 2.07 angstroms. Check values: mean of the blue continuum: 17.2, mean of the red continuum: 17.4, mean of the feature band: 15.8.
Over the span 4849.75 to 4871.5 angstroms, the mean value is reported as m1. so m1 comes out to 15.8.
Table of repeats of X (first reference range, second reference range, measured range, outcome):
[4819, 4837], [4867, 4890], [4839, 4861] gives -0.2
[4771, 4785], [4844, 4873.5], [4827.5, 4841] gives -0.5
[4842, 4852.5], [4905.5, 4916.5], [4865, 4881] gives 1.1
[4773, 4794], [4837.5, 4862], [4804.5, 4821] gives -0.1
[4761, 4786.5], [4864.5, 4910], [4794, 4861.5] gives -1.3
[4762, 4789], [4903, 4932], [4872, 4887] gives 0.2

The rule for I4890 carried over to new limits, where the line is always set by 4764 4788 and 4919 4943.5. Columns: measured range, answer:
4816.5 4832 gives -0.009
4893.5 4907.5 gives -0.010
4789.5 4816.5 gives -0.016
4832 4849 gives -0.010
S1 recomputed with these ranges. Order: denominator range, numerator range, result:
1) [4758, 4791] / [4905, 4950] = 1.03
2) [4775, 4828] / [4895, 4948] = 1.00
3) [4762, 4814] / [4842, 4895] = 0.96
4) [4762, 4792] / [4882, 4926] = 1.02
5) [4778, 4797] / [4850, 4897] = 0.95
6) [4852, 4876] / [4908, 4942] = 1.10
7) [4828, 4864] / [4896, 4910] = 1.05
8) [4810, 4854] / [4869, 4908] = 0.97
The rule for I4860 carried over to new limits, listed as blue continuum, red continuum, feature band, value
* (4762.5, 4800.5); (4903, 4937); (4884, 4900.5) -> 0.43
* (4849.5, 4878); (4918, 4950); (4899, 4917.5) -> -0.57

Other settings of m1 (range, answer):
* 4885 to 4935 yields 17.1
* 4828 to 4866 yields 16.7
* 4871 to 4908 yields 16.9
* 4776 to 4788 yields 17.3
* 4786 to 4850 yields 17.2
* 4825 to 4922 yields 16.7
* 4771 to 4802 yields 17.3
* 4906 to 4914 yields 17.1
